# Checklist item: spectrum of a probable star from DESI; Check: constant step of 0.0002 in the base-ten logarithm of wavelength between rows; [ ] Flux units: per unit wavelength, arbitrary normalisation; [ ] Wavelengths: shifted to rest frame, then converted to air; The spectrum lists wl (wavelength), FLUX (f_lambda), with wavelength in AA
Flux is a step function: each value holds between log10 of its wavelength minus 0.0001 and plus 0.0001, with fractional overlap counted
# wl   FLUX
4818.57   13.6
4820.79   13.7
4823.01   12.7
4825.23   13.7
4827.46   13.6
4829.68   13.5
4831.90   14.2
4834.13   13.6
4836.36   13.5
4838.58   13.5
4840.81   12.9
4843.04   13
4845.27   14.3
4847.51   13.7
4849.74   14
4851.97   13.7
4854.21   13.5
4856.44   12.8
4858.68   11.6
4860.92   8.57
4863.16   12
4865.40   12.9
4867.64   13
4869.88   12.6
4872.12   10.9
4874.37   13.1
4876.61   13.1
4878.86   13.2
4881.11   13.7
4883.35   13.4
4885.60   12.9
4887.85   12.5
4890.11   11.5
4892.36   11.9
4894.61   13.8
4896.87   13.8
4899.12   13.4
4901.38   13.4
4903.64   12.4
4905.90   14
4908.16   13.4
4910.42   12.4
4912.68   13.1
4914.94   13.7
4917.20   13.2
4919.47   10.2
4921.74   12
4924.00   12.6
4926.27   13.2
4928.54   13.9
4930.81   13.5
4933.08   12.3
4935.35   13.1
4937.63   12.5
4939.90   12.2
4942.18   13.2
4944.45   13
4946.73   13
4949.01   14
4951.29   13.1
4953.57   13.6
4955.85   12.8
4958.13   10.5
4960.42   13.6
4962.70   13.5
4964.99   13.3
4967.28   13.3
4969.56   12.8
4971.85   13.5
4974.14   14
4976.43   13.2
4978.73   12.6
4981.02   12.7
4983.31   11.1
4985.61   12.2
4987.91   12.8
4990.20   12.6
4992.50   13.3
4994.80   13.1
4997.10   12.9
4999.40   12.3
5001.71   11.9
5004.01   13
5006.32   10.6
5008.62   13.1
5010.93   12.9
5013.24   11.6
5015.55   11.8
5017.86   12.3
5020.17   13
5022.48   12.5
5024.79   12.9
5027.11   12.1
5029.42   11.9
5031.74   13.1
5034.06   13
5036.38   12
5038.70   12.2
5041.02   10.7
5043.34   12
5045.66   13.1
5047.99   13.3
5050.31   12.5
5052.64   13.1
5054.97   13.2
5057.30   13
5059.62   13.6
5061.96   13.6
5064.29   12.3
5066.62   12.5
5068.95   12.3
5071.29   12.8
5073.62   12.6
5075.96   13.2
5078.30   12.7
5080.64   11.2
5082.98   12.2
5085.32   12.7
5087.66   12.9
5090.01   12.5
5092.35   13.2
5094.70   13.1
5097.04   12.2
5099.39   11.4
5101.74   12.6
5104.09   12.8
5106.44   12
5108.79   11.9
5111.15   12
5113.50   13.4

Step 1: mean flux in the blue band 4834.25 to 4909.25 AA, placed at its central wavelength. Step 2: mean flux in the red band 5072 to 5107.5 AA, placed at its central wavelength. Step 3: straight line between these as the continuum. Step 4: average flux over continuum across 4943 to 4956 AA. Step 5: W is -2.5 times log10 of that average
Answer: -0.04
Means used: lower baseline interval 12.9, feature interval 13.3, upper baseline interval 12.5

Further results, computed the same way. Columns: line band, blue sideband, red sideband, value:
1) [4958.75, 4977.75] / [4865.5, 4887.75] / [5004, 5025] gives -0.07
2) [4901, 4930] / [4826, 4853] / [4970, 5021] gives 0.02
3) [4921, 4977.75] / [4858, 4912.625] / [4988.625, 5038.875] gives -0.04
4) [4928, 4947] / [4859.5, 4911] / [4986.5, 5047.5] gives -0.03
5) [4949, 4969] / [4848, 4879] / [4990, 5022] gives -0.05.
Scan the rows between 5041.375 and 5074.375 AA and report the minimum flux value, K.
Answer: 12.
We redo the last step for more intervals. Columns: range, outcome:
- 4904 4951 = 10.2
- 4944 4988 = 10.5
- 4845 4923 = 8.57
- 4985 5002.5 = 11.9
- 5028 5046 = 10.7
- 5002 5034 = 10.6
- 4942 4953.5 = 13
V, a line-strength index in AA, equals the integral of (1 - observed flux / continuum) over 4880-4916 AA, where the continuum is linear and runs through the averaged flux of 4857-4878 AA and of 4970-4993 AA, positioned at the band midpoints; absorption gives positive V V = -2.5 AA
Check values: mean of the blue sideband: 12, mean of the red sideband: 12.8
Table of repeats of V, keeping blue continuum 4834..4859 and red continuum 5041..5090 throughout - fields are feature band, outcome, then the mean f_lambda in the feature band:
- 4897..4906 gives 0.0 AA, 13.3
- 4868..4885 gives 0.5 AA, 12.9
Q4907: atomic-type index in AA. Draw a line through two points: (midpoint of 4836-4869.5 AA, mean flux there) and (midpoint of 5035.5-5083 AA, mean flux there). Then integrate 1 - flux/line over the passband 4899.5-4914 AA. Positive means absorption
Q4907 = -0.4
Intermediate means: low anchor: 12.8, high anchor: 12.6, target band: 13.1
